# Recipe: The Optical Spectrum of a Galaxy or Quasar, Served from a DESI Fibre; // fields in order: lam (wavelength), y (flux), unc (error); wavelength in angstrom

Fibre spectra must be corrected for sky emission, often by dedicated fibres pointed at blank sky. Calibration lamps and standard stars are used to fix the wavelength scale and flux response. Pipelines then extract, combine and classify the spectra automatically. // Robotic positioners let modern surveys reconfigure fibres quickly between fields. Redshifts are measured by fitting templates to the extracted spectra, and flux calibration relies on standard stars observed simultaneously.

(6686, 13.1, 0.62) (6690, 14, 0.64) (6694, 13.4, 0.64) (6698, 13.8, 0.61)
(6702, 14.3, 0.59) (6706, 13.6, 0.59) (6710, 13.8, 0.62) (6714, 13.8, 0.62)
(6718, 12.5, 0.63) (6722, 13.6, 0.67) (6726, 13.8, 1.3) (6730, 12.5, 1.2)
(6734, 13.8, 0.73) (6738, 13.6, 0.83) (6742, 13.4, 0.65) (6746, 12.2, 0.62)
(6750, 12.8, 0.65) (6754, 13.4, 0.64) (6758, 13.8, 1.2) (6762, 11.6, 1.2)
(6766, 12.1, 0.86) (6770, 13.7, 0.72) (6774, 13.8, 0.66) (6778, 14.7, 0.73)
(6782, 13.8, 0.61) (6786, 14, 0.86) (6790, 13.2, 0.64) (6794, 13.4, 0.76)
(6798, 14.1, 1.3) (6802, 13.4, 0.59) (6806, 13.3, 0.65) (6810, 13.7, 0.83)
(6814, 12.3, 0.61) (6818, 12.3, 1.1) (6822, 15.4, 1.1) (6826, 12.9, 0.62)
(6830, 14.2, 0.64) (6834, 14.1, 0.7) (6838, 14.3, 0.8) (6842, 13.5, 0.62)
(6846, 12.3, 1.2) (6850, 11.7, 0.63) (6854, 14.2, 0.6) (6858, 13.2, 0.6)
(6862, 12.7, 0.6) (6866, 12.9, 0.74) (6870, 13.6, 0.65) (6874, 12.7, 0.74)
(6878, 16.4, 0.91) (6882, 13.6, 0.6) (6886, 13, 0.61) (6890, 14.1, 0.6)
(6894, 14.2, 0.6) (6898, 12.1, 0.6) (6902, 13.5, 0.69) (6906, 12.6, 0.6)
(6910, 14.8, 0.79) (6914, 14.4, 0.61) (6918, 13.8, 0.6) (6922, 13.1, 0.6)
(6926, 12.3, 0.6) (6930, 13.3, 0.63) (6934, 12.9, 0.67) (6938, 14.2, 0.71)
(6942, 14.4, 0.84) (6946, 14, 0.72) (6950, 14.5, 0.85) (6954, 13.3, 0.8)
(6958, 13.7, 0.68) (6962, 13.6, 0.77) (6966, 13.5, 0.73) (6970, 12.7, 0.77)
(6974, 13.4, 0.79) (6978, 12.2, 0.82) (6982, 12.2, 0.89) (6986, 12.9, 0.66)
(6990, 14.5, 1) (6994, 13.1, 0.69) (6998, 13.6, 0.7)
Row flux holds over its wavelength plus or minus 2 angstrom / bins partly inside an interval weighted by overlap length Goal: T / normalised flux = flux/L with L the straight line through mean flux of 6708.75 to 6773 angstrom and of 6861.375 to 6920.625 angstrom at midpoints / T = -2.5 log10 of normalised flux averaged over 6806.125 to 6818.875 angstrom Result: 0.04 mag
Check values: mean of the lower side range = 13.2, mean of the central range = 12.9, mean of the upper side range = 13.6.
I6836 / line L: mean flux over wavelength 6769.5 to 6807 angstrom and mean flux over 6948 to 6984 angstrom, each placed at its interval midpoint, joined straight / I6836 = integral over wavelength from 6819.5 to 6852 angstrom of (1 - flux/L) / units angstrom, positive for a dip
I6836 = 0.20 angstrom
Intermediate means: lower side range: 13.8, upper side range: 13.2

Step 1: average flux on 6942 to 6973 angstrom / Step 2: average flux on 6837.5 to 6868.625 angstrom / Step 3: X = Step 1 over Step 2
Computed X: 1.05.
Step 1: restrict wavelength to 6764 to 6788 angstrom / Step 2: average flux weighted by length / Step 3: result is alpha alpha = 13.7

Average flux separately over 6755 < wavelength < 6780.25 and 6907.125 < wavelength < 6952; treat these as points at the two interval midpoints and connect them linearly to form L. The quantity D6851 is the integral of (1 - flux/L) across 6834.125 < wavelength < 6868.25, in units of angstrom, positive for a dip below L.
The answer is 1.0 angstrom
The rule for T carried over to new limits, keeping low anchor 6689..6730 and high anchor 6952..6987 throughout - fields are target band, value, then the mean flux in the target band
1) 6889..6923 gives -0.04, 13.6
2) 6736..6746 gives 0.02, 13.2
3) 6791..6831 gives -0.01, 13.5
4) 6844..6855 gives 0.06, 12.6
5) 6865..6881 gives -0.05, 13.9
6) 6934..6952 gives -0.08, 14.1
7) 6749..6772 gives 0.05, 12.9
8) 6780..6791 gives -0.02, 13.7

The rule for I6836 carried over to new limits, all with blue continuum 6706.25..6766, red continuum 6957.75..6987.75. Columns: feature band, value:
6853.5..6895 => -1.9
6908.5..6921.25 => -1.1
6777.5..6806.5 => -1.3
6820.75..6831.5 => -0.8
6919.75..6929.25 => 0.2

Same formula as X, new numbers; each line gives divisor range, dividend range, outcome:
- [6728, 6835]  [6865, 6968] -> 1.02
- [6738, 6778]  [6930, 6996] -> 1.03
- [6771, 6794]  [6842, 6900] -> 0.96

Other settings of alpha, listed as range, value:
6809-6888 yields 13.4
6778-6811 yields 13.7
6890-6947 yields 13.6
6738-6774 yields 13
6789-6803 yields 13.6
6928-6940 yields 13.5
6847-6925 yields 13.5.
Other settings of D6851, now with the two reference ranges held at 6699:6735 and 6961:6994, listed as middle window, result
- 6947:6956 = -0.5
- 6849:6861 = 0.2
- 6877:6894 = -1.1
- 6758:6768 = 0.9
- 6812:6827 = 0.1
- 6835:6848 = -0.1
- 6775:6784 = -0.5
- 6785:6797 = -0.1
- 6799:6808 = 0.0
